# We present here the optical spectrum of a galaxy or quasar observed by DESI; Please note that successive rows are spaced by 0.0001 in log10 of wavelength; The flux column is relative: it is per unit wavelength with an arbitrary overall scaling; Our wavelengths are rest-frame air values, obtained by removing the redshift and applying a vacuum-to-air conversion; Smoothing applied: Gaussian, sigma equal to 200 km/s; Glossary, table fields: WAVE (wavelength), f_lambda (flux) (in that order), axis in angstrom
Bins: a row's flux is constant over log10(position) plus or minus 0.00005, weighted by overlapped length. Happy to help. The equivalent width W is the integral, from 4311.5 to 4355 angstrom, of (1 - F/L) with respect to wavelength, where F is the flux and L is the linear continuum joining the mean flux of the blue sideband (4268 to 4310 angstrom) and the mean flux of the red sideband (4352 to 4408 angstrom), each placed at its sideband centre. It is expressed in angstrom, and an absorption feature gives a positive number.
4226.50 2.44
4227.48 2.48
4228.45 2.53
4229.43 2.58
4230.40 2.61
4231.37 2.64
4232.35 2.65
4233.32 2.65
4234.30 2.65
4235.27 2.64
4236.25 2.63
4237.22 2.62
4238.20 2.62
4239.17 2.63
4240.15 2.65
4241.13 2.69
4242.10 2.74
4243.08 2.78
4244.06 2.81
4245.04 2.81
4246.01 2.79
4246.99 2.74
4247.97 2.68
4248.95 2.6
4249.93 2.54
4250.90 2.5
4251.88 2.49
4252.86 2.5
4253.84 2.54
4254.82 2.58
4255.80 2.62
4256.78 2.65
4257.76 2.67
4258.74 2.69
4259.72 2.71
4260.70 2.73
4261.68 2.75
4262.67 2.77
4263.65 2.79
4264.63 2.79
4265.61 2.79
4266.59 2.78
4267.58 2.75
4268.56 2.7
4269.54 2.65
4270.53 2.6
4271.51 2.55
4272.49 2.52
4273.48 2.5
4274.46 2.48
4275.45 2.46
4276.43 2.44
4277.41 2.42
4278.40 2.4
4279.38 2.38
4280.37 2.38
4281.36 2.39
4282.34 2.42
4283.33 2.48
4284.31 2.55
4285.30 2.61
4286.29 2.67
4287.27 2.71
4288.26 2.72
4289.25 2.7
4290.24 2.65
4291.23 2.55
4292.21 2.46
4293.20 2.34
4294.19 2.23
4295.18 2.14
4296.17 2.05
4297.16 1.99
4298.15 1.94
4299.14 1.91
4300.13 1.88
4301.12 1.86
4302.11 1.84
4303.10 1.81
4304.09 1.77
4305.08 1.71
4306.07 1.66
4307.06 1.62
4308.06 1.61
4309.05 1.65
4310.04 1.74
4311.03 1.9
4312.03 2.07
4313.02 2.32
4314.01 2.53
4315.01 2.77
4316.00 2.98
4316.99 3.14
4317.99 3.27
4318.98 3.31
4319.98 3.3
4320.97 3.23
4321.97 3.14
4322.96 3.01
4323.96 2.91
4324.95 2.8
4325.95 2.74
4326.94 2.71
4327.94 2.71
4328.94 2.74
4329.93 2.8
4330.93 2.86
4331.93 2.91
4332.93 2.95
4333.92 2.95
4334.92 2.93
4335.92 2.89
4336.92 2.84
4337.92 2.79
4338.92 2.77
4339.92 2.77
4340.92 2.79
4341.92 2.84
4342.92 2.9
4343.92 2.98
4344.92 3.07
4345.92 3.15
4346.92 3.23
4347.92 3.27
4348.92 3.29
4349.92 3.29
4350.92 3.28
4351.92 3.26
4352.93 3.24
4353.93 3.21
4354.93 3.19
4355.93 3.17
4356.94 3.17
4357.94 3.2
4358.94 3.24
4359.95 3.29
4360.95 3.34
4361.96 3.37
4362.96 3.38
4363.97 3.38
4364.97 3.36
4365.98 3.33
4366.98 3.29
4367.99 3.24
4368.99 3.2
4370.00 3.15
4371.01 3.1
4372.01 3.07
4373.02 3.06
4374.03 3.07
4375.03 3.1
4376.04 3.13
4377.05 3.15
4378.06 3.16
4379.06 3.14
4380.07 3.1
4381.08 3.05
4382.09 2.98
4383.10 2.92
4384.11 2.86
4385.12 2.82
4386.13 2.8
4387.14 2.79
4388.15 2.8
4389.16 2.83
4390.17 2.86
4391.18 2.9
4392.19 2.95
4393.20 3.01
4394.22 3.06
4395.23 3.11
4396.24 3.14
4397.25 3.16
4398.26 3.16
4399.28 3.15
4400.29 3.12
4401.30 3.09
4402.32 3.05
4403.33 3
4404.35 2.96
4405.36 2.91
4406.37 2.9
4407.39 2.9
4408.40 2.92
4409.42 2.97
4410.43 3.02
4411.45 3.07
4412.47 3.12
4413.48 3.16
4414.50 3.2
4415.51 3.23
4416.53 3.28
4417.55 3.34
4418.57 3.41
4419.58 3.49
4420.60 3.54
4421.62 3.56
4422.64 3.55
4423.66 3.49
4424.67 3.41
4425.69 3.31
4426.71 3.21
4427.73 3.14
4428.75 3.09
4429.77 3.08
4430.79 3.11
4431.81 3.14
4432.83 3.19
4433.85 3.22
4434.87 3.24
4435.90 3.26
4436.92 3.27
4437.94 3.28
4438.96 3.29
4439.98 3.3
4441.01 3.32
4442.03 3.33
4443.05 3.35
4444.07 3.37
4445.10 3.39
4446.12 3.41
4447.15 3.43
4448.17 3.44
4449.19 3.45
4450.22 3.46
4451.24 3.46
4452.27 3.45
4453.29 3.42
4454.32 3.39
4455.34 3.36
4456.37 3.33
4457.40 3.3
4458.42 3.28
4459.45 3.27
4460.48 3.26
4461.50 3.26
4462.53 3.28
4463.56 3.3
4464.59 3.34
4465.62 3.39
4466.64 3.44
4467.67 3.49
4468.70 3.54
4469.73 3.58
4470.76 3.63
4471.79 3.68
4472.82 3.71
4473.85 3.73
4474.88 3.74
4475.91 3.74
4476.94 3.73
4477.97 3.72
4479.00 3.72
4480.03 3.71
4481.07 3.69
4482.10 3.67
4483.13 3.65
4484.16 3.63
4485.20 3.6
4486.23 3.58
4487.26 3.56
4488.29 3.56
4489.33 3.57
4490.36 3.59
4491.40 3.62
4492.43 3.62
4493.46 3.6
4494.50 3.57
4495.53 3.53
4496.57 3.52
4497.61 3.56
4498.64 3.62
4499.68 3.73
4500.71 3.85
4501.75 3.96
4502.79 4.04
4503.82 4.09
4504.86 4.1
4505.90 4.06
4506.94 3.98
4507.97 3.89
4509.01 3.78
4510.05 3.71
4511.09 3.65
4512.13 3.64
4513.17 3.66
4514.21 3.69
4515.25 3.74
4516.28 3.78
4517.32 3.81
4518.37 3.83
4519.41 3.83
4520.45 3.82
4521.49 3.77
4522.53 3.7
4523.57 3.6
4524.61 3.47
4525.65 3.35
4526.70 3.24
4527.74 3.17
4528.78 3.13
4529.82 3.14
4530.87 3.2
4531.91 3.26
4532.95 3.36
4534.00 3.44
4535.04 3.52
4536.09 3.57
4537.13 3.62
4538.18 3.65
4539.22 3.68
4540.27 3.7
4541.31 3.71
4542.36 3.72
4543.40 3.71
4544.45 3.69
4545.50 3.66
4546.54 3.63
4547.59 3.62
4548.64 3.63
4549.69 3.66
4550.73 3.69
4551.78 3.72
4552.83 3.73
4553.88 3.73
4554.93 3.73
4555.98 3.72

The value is -4.7 angstrom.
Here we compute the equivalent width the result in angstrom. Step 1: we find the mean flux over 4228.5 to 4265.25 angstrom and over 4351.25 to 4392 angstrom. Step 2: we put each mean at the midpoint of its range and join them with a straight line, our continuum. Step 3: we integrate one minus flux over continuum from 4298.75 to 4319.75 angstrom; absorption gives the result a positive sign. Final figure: 5.2 angstrom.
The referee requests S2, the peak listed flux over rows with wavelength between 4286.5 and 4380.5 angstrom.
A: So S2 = 3.38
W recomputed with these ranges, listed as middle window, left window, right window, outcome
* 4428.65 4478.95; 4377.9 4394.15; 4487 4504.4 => 0.0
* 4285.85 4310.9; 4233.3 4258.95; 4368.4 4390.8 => 6.3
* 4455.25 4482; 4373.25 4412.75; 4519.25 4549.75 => -1.8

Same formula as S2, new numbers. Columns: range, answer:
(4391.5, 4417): 3.28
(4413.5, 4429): 3.56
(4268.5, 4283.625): 2.7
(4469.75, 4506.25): 4.1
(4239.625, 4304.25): 2.81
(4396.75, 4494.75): 3.74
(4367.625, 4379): 3.24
